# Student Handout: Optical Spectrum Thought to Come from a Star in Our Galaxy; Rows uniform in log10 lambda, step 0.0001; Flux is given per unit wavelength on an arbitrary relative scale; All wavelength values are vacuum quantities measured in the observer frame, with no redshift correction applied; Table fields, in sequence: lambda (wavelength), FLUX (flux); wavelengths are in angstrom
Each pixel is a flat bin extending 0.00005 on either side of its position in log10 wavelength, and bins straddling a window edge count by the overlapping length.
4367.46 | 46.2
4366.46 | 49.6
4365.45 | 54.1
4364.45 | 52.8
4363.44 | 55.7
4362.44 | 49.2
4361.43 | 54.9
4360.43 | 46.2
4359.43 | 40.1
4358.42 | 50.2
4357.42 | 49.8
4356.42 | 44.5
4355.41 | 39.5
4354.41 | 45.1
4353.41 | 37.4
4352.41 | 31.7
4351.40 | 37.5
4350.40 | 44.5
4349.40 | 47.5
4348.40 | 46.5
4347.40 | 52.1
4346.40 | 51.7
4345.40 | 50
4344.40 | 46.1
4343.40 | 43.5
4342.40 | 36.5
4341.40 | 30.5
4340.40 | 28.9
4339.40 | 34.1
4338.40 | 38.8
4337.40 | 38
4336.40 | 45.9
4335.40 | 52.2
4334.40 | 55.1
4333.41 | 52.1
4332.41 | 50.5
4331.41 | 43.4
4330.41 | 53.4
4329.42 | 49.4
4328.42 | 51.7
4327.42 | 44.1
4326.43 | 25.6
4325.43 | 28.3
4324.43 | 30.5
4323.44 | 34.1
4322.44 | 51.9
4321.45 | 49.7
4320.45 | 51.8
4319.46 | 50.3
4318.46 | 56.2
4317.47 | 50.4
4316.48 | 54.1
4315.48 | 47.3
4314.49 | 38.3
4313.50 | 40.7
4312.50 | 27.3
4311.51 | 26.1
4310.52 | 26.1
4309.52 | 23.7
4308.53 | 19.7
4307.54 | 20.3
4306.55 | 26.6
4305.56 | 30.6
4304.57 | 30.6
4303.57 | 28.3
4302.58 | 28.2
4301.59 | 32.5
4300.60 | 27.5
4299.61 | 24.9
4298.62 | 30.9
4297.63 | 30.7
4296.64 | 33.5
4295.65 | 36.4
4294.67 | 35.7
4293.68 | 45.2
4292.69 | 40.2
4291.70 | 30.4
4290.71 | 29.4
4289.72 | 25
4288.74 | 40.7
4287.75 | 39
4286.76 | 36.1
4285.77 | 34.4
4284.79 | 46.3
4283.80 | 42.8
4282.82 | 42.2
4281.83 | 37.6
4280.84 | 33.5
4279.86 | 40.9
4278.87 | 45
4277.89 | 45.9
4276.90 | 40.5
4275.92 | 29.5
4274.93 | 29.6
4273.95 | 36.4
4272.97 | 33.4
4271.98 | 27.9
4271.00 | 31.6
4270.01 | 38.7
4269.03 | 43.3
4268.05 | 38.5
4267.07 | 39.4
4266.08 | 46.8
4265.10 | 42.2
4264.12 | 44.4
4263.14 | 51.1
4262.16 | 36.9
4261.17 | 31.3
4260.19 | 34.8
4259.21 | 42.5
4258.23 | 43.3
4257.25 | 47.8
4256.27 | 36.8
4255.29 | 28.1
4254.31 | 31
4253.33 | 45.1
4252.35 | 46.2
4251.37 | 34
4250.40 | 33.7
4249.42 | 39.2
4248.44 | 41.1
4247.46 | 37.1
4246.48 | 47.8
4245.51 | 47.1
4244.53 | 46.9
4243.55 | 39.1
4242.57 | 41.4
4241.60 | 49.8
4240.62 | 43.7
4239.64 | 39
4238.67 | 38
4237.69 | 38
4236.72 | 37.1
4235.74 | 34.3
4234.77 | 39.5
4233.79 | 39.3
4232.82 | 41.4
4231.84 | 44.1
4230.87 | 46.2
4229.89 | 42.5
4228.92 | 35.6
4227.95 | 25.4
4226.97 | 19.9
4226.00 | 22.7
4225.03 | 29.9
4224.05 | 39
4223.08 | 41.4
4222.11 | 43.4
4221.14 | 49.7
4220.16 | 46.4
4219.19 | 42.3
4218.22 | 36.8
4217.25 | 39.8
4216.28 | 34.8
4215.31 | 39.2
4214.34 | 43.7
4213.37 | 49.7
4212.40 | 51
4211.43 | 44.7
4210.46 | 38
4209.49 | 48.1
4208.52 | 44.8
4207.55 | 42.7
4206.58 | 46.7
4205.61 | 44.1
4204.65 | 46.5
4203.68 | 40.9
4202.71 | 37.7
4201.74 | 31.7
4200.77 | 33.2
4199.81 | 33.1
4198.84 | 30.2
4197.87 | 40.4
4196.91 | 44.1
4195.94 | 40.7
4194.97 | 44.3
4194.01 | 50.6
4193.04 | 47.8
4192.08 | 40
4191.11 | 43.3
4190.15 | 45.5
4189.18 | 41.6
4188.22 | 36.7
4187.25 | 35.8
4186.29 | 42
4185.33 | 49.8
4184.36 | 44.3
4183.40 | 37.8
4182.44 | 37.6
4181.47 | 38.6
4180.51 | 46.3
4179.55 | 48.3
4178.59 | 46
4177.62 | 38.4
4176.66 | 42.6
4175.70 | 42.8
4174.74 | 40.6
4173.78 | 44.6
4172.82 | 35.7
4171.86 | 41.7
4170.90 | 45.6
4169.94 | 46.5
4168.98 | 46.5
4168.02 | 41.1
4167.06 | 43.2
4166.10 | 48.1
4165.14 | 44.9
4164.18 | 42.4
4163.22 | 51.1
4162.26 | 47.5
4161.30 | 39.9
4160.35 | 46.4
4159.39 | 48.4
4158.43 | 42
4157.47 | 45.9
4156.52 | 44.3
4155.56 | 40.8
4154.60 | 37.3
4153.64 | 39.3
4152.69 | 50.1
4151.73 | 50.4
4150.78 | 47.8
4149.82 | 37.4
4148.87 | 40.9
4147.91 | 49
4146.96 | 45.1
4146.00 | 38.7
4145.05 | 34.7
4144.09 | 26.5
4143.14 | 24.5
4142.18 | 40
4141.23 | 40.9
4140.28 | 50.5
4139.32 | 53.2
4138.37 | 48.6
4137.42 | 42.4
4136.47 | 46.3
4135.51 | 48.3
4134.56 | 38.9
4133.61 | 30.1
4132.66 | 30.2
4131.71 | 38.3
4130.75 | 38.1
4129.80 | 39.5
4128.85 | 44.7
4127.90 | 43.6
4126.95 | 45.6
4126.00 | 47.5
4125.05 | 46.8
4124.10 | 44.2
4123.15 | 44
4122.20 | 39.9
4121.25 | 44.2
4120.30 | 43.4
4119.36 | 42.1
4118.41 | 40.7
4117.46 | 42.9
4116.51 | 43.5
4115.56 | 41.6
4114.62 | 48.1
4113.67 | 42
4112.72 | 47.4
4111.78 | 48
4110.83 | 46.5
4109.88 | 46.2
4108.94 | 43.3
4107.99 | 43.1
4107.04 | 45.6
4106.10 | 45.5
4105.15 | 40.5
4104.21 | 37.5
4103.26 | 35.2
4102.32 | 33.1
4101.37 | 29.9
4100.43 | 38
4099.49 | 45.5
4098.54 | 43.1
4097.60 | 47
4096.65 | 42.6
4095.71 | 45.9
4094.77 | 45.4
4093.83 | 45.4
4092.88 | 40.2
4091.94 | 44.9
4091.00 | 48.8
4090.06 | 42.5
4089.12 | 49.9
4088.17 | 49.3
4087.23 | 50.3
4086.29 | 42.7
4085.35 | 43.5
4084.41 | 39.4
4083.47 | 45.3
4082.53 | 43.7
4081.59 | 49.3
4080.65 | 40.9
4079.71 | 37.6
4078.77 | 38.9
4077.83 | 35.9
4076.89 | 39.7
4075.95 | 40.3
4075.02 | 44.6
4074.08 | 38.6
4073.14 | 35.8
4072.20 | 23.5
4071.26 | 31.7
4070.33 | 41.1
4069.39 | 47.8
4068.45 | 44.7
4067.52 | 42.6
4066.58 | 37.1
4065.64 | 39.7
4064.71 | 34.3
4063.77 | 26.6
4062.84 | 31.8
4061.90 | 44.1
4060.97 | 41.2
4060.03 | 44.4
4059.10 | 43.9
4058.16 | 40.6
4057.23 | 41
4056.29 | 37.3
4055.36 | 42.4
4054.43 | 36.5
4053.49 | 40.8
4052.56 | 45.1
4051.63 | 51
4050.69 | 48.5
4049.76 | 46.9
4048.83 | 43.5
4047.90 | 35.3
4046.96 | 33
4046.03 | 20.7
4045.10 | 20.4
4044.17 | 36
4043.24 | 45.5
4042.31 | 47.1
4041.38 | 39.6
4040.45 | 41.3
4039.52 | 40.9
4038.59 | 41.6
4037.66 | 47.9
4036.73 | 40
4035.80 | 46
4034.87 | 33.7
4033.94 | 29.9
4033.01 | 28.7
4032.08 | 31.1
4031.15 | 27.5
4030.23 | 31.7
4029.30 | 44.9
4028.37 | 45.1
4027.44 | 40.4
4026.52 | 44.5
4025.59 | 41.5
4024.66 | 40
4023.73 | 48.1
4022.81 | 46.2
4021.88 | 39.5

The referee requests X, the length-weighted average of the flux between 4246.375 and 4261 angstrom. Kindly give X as 38.8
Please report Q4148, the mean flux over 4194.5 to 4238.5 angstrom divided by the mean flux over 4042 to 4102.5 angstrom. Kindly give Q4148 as 1.0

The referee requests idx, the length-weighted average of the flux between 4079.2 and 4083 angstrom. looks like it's 42.8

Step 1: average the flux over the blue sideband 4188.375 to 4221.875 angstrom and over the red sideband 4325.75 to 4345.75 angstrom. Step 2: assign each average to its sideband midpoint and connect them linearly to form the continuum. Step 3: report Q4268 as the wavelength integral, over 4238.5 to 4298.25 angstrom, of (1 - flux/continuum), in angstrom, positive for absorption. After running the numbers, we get 5.49 angstrom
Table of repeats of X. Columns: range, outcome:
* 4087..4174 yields 43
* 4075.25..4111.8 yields 42.8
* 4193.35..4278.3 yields 39.7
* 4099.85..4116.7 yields 42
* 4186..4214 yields 41.9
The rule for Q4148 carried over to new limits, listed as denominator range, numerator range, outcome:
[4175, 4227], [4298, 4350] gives 0.96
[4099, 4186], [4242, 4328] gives 0.88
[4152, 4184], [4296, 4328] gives 0.81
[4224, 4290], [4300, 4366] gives 1.07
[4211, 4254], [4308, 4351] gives 1.05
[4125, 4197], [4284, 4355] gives 0.91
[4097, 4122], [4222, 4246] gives 0.91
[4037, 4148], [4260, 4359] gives 0.94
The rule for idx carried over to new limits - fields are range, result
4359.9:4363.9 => 51.5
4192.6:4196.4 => 45.8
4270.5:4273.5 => 31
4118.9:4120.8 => 42.9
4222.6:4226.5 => 33.2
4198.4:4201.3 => 32.2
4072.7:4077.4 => 39.8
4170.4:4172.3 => 43.7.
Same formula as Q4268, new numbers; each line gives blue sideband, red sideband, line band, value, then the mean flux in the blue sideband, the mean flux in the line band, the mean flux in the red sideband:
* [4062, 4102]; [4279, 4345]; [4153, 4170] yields -1.8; 41.1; 44.2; 38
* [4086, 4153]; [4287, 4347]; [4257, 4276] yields 0.4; 42.8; 38.5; 38.3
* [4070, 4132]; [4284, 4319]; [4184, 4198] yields -1.6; 42.3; 43.2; 34.2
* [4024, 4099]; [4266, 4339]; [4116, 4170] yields -4.3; 40.5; 42.8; 38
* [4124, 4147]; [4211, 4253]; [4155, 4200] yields -2.6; 40.9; 42.9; 40.1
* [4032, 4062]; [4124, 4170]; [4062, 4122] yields -0.9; 39.6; 41.7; 42.8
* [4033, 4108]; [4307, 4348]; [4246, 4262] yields 1.0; 40.6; 38.7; 41.5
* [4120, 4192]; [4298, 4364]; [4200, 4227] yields 0.9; 42.6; 40.6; 40.6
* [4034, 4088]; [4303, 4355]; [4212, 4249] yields 0.2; 40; 40.1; 40.5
